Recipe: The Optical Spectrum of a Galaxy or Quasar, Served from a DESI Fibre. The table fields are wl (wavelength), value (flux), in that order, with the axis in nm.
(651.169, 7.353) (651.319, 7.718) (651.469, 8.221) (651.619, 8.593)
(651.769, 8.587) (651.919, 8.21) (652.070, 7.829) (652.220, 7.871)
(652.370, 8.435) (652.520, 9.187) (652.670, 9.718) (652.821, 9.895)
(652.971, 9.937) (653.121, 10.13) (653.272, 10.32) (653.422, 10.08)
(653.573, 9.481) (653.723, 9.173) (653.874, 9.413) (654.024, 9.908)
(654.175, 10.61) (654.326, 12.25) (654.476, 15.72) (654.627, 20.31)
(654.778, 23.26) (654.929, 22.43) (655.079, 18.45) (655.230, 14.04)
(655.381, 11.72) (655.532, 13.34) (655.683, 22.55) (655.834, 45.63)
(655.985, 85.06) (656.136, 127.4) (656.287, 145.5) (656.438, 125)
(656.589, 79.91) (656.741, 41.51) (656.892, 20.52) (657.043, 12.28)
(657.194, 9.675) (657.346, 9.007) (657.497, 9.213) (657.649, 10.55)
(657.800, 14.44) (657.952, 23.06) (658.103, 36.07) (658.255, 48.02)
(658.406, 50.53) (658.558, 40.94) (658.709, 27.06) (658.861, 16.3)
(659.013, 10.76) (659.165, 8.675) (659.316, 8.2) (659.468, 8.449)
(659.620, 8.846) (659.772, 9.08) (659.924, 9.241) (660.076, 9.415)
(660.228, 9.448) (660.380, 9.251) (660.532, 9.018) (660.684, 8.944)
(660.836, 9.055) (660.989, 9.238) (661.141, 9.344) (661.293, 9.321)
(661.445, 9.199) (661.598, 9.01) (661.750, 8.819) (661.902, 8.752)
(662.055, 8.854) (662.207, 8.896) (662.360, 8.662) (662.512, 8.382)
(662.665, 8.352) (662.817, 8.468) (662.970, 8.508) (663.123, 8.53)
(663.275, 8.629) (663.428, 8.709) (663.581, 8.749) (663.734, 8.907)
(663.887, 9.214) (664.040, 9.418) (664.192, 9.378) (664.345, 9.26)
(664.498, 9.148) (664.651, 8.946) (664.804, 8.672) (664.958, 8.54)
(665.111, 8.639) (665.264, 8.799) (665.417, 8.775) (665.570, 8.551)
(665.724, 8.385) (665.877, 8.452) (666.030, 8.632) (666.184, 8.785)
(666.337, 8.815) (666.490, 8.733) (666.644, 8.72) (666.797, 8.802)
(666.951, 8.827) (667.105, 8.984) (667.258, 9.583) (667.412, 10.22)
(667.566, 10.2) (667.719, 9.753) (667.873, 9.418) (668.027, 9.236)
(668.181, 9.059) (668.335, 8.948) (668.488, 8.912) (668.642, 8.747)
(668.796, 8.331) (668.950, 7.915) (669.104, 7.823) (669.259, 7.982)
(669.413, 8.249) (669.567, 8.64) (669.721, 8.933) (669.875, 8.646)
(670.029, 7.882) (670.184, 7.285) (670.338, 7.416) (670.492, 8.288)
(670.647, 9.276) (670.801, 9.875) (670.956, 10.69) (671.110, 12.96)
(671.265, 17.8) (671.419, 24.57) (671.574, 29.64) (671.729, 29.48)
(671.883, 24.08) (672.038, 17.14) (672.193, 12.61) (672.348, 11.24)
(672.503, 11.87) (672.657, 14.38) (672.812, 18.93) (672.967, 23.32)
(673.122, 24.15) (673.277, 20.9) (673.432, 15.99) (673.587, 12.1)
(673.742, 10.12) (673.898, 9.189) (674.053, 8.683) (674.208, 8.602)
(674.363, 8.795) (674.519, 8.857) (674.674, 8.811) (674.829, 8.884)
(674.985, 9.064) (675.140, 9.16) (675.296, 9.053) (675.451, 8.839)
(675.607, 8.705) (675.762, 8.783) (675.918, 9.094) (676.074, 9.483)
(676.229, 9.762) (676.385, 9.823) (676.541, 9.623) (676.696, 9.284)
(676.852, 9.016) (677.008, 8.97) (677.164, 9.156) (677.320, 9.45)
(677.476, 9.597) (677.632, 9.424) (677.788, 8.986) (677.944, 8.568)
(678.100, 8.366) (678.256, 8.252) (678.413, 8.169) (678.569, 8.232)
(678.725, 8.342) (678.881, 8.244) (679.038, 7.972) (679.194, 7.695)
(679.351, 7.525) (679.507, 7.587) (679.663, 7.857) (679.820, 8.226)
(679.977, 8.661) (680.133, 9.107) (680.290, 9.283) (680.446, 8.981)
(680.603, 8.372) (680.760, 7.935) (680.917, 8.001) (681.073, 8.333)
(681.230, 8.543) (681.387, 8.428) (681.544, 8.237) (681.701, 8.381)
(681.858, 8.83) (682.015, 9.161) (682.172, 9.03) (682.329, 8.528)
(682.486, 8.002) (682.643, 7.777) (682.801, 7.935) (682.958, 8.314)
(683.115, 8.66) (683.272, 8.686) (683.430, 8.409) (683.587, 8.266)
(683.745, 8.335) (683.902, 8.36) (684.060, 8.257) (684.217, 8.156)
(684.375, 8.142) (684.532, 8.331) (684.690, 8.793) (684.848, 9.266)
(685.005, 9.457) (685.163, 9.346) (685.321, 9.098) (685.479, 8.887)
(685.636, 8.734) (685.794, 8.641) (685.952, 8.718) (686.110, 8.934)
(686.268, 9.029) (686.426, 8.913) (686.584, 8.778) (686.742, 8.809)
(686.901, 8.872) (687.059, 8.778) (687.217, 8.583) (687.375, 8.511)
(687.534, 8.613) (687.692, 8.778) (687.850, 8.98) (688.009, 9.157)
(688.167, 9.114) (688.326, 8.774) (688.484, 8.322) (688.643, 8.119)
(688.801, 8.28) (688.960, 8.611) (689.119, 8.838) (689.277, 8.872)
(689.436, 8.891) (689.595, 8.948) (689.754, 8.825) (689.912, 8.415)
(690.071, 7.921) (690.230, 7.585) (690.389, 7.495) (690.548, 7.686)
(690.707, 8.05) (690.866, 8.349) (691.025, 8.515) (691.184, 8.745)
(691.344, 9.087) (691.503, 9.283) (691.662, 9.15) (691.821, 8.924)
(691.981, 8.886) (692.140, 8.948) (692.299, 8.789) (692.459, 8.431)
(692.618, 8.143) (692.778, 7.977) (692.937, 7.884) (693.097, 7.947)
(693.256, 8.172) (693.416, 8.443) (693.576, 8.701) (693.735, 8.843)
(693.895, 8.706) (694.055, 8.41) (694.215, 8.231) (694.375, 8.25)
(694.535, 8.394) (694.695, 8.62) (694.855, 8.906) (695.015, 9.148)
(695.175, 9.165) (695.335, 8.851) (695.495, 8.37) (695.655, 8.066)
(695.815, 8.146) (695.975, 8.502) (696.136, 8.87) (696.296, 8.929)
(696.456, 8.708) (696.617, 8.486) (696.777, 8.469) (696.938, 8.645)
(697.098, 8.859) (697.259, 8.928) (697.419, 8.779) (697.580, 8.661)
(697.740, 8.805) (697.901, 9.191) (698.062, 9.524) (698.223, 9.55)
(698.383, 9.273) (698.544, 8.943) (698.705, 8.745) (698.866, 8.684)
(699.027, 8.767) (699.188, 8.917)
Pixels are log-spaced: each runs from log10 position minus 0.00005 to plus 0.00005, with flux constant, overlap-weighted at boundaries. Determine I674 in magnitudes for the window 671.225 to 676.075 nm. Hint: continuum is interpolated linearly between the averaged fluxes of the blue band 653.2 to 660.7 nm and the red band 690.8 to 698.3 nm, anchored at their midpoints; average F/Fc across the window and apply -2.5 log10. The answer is 0.31 mag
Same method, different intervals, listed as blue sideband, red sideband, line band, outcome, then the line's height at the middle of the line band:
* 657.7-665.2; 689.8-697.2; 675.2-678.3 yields 0.17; 10.7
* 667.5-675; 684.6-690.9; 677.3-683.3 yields 0.22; 10.3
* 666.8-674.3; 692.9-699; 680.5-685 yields 0.25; 10.6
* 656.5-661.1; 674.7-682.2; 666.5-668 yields 0.50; 14.8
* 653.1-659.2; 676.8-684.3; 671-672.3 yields -0.23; 16.6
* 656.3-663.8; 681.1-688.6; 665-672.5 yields 0.33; 15.1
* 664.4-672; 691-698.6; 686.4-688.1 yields 0.05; 9.23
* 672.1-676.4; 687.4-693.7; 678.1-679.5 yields 0.33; 10.9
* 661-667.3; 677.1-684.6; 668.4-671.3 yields -0.05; 8.7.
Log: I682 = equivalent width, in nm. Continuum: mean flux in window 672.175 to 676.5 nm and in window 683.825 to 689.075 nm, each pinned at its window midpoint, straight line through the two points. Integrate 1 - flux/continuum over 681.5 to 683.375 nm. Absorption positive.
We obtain 0.242 nm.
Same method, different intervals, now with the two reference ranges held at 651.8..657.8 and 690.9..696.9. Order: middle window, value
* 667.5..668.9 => 0.773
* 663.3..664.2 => 0.538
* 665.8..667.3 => 0.875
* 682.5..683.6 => 0.429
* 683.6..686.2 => 0.819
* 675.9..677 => 0.476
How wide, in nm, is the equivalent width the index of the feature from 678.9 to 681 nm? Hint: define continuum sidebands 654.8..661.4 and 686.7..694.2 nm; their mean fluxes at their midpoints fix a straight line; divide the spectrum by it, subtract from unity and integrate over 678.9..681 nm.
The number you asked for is 0.942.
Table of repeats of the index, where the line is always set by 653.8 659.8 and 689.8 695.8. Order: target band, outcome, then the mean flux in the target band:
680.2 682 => 0.83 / 8.51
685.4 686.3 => 0.28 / 8.82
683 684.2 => 0.49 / 8.41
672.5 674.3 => 0.50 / 14.9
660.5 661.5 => 0.68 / 9.17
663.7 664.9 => 0.78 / 9.11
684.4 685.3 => 0.30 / 8.99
